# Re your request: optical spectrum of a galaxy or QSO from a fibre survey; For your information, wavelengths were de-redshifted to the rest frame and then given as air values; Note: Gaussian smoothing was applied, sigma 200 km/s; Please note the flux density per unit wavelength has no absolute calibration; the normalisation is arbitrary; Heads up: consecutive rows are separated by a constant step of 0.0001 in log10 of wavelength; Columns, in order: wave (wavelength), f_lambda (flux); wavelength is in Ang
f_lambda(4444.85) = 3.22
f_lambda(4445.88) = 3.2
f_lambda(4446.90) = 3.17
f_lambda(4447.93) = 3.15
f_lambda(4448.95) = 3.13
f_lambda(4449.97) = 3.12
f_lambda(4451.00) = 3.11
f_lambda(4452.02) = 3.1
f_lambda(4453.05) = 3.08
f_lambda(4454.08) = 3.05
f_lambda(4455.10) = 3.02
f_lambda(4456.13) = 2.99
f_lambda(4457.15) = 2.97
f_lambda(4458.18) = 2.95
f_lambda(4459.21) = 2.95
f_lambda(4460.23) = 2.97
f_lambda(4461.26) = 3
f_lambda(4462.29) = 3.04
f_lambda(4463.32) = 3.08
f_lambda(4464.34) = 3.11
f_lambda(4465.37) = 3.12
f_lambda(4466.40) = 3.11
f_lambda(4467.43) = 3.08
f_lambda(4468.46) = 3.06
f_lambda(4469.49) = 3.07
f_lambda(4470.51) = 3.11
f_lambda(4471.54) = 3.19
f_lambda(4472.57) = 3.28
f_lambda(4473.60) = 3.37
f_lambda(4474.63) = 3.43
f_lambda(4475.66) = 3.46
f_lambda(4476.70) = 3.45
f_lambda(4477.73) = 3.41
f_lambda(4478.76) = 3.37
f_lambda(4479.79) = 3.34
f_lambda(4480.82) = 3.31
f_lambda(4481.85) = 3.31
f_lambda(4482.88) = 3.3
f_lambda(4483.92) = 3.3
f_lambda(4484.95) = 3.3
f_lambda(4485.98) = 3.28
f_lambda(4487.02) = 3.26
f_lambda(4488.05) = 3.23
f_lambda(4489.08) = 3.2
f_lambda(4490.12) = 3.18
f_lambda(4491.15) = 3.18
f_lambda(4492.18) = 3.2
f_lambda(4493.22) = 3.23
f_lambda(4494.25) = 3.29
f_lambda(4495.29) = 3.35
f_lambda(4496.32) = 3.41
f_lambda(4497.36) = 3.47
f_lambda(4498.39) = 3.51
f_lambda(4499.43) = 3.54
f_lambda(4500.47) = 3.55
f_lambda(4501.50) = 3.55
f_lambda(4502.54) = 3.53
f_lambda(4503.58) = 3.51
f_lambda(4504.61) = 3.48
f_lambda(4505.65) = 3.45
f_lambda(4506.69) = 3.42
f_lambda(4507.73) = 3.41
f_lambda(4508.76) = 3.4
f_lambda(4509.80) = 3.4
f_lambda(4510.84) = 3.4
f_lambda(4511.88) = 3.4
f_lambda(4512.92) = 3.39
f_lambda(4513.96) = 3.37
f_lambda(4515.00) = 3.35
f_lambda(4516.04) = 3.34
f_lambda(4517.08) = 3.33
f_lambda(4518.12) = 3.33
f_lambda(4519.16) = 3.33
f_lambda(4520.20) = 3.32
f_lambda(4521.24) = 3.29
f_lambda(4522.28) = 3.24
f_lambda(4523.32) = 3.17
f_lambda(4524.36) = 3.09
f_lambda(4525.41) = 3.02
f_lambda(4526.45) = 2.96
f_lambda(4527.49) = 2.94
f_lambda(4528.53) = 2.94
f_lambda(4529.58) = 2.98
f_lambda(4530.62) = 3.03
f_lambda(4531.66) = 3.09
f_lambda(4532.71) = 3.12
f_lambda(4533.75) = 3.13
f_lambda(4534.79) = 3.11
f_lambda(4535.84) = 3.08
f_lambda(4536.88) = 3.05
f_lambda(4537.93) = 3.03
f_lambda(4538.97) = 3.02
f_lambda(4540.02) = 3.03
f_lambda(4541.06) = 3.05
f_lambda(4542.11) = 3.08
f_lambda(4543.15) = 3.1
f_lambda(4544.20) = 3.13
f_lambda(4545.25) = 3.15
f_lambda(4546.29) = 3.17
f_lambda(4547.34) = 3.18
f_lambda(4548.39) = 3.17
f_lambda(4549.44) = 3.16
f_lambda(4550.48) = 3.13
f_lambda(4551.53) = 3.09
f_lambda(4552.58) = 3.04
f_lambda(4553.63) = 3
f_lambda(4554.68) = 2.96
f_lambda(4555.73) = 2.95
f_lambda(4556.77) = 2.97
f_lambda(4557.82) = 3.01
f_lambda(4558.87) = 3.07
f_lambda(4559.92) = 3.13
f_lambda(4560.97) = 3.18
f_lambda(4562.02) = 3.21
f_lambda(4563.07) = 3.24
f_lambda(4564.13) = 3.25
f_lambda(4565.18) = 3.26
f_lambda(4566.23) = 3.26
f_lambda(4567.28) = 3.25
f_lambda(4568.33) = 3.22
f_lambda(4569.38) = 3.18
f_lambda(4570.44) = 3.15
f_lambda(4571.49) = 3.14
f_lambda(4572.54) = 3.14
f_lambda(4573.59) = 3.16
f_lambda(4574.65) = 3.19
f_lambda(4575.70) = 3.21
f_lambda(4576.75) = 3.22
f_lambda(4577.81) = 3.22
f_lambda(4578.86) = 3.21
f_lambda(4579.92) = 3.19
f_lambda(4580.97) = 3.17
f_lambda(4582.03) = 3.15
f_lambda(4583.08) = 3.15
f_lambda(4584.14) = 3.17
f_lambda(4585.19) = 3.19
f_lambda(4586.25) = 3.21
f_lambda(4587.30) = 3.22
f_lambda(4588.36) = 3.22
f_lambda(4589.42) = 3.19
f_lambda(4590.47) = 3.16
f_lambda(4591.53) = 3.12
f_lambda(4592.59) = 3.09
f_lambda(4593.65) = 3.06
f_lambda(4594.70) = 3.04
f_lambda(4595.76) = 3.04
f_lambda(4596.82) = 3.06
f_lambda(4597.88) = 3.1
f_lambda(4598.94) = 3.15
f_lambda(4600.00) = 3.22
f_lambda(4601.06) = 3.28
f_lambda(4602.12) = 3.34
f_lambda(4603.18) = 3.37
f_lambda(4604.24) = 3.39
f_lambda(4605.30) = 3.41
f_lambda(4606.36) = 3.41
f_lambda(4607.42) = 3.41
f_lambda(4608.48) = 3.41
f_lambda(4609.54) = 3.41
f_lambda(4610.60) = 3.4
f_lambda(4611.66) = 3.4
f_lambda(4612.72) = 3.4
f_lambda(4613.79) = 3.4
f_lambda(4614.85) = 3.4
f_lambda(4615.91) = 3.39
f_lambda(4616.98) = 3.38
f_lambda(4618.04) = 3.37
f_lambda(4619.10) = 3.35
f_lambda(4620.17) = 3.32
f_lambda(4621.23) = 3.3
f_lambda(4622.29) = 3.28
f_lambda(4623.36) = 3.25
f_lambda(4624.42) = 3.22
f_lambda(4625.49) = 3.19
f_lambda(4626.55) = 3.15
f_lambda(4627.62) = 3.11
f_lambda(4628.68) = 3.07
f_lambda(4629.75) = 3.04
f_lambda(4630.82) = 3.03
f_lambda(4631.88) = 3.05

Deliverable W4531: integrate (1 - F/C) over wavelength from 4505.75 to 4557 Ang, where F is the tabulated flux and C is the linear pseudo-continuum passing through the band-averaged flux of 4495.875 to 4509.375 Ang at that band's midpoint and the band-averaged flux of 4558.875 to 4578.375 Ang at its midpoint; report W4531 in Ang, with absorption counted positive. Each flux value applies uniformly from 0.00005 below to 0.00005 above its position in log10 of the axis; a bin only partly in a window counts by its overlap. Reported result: 3.0 Ang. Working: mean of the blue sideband 3.48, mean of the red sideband 3.2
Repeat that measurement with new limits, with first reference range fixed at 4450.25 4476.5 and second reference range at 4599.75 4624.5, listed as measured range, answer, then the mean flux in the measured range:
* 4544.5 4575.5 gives 1.26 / 3.14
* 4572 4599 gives 1.30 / 3.16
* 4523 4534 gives 0.62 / 3.04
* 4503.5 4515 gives -0.82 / 3.41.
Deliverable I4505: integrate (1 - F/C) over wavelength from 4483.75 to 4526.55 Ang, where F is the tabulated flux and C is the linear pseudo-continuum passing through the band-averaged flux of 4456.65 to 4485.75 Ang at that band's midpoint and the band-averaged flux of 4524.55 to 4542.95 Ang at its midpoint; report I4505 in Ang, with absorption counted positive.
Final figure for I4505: -3.1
